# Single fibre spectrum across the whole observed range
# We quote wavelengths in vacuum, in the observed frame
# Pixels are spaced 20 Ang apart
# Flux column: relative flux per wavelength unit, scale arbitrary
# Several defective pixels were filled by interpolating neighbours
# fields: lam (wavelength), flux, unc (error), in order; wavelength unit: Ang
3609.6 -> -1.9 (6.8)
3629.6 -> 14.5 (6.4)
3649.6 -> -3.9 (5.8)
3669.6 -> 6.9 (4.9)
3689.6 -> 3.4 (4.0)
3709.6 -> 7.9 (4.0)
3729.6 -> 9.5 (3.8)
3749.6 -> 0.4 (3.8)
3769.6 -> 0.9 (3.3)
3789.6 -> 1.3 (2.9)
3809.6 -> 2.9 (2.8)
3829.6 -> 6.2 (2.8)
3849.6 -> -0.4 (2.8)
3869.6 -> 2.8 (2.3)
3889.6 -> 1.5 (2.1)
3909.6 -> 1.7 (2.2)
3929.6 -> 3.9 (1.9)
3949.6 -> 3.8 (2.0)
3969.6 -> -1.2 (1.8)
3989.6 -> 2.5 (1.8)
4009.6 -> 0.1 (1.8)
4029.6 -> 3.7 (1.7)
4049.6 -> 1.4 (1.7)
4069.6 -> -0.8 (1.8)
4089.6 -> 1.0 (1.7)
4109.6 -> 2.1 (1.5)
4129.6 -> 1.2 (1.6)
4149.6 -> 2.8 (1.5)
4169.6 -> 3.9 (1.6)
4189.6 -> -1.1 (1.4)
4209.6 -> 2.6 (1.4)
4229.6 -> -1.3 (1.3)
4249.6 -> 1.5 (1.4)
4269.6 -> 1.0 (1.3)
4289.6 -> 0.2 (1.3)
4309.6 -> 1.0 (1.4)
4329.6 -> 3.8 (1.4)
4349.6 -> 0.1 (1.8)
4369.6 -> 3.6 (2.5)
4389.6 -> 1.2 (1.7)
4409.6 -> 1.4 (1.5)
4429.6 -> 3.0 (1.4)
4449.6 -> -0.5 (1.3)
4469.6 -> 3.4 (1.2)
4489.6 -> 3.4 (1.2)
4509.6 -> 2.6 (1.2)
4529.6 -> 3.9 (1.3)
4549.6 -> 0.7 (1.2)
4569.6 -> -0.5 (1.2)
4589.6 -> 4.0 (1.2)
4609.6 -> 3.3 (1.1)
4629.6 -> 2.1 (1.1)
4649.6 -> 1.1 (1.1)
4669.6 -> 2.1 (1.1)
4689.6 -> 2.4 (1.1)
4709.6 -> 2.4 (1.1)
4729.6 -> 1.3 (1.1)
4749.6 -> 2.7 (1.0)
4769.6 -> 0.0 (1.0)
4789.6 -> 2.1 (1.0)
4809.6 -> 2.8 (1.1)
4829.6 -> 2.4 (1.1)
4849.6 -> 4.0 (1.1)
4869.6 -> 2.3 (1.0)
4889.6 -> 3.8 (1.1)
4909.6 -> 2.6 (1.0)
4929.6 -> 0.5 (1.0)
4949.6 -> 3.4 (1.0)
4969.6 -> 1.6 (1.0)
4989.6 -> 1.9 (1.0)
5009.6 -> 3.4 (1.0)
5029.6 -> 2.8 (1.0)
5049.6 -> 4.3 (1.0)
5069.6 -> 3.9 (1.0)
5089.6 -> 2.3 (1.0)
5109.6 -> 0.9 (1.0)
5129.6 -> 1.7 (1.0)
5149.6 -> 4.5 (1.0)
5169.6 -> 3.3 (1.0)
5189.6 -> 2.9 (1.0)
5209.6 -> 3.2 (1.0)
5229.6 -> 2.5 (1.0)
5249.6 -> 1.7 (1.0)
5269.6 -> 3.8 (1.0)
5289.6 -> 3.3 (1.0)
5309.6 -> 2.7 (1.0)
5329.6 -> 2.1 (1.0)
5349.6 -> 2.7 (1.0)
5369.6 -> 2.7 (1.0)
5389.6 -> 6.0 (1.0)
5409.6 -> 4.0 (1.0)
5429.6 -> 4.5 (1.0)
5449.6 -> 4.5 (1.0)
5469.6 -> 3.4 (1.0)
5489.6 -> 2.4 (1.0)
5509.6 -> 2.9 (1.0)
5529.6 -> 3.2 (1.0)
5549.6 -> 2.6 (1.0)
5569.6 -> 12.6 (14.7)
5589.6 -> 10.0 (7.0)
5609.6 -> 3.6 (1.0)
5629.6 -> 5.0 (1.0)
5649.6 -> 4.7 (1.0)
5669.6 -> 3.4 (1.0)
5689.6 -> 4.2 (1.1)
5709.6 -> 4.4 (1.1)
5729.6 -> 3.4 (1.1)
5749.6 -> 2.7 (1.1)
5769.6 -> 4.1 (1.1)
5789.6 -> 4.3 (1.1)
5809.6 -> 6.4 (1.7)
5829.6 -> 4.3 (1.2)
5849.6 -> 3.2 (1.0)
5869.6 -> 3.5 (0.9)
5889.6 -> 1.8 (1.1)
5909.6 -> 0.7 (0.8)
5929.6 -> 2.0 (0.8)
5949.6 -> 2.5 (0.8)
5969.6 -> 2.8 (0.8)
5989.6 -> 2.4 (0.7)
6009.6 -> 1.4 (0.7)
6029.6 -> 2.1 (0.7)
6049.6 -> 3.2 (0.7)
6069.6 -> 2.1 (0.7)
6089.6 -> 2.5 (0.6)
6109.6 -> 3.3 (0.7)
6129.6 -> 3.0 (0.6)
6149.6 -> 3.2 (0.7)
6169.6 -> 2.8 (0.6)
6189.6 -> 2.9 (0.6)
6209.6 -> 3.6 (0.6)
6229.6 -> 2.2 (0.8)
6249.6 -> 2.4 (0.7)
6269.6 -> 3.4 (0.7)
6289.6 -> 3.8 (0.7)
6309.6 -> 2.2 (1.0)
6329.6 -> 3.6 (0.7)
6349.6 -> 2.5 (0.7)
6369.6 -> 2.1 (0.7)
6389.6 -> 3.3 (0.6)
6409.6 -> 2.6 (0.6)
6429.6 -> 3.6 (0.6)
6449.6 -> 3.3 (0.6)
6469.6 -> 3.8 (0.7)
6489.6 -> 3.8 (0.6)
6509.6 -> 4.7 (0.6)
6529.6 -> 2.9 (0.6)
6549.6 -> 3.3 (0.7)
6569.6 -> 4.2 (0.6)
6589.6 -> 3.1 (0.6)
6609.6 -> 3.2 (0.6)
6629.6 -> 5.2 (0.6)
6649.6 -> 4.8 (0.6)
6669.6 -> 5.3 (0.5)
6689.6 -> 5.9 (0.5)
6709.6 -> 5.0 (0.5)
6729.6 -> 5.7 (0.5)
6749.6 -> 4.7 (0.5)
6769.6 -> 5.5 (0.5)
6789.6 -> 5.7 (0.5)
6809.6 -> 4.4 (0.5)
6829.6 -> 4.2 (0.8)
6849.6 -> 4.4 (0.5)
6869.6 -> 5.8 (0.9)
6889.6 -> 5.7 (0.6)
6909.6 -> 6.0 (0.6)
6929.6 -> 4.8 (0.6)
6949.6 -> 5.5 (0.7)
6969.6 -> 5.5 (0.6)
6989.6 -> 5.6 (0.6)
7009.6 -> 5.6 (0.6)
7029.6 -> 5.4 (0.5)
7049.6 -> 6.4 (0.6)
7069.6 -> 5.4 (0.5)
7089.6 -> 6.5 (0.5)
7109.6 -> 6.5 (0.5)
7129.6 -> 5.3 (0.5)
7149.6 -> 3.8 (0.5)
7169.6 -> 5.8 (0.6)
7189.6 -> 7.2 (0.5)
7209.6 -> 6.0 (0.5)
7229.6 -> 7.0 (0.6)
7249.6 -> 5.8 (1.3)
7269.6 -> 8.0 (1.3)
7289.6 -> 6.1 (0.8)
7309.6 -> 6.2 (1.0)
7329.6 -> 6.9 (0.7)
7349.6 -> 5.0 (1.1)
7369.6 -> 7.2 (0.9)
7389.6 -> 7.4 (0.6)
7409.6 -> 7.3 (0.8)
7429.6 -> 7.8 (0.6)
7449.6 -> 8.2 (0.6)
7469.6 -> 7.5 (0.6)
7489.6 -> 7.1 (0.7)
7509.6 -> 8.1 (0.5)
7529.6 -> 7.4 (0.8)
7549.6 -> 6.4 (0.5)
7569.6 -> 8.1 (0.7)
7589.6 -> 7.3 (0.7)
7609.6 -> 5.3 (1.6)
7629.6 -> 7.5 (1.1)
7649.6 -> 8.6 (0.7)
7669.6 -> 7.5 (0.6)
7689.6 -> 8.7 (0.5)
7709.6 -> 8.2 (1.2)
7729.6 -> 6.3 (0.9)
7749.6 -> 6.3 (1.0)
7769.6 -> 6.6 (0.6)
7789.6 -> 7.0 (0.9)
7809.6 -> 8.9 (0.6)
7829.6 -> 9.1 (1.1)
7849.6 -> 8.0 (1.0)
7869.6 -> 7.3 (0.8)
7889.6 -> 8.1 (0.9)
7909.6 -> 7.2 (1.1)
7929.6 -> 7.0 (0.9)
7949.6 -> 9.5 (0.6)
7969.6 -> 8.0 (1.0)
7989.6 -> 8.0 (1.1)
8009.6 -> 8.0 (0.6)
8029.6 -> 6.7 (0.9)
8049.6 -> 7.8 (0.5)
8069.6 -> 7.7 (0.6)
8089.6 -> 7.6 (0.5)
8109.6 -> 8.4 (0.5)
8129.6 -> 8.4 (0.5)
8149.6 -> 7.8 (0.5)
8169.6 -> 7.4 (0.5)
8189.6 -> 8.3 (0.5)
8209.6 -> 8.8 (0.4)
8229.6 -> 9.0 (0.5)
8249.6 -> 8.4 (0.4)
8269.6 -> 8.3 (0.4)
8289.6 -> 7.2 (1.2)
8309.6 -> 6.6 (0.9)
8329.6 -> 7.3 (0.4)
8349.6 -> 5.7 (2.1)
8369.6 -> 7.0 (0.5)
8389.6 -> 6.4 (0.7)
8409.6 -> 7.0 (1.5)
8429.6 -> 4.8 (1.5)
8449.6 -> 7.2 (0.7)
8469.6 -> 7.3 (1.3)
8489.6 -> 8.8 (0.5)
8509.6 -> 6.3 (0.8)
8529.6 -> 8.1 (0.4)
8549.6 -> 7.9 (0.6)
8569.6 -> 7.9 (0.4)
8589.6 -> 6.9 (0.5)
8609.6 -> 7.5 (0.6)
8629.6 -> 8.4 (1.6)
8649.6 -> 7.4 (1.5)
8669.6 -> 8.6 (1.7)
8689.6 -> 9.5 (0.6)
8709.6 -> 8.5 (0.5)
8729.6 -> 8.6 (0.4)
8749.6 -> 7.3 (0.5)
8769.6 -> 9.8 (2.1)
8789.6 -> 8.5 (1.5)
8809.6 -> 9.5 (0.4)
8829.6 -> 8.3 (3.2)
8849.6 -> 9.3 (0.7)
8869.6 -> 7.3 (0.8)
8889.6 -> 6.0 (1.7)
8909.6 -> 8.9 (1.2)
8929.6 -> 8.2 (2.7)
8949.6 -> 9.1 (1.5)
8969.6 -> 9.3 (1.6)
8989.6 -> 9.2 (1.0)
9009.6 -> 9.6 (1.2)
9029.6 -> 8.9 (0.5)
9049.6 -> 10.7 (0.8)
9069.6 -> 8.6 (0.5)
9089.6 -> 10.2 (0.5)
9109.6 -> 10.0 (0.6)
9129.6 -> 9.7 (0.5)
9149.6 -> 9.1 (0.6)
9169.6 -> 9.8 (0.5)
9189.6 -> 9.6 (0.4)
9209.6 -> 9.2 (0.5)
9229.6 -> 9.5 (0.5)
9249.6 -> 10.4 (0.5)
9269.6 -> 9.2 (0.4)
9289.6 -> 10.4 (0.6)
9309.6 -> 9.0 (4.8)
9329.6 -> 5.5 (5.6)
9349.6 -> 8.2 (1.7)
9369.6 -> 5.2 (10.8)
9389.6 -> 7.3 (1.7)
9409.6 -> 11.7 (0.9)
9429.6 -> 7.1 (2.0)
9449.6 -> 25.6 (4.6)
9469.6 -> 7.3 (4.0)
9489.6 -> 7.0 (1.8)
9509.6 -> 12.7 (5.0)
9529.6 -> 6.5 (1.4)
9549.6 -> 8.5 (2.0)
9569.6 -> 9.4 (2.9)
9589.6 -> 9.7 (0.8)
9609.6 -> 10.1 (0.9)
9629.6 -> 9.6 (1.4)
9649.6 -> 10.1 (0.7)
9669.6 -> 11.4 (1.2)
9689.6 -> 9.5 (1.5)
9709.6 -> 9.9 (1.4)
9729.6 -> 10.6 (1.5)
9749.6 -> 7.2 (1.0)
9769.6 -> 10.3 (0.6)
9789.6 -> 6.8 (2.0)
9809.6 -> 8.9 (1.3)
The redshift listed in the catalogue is 0.66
